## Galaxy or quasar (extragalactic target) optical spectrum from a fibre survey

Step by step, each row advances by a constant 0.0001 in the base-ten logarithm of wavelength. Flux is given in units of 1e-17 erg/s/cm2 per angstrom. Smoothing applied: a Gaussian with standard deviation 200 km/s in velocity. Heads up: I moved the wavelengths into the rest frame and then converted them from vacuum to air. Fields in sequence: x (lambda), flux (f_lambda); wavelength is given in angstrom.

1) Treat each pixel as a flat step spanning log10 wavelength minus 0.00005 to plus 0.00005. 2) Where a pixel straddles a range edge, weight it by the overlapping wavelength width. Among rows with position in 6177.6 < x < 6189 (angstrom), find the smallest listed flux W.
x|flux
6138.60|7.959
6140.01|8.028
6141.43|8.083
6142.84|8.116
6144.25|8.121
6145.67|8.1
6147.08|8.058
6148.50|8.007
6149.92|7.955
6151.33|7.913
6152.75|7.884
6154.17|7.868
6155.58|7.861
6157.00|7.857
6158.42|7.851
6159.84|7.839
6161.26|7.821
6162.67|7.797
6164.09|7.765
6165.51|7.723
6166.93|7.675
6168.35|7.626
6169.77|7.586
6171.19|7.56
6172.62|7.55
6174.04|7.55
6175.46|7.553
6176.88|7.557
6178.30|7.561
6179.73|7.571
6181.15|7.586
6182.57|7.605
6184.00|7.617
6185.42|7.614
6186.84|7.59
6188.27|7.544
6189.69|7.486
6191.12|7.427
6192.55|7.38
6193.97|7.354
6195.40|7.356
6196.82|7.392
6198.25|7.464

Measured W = 7.544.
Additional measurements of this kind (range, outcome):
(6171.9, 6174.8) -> 7.55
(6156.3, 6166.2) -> 7.723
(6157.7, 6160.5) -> 7.839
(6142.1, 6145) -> 8.116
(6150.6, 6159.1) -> 7.851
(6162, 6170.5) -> 7.586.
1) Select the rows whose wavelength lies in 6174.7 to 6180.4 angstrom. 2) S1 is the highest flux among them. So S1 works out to 7.571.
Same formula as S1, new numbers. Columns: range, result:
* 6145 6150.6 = 8.1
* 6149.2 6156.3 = 7.955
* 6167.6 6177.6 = 7.626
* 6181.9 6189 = 7.617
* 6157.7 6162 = 7.851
